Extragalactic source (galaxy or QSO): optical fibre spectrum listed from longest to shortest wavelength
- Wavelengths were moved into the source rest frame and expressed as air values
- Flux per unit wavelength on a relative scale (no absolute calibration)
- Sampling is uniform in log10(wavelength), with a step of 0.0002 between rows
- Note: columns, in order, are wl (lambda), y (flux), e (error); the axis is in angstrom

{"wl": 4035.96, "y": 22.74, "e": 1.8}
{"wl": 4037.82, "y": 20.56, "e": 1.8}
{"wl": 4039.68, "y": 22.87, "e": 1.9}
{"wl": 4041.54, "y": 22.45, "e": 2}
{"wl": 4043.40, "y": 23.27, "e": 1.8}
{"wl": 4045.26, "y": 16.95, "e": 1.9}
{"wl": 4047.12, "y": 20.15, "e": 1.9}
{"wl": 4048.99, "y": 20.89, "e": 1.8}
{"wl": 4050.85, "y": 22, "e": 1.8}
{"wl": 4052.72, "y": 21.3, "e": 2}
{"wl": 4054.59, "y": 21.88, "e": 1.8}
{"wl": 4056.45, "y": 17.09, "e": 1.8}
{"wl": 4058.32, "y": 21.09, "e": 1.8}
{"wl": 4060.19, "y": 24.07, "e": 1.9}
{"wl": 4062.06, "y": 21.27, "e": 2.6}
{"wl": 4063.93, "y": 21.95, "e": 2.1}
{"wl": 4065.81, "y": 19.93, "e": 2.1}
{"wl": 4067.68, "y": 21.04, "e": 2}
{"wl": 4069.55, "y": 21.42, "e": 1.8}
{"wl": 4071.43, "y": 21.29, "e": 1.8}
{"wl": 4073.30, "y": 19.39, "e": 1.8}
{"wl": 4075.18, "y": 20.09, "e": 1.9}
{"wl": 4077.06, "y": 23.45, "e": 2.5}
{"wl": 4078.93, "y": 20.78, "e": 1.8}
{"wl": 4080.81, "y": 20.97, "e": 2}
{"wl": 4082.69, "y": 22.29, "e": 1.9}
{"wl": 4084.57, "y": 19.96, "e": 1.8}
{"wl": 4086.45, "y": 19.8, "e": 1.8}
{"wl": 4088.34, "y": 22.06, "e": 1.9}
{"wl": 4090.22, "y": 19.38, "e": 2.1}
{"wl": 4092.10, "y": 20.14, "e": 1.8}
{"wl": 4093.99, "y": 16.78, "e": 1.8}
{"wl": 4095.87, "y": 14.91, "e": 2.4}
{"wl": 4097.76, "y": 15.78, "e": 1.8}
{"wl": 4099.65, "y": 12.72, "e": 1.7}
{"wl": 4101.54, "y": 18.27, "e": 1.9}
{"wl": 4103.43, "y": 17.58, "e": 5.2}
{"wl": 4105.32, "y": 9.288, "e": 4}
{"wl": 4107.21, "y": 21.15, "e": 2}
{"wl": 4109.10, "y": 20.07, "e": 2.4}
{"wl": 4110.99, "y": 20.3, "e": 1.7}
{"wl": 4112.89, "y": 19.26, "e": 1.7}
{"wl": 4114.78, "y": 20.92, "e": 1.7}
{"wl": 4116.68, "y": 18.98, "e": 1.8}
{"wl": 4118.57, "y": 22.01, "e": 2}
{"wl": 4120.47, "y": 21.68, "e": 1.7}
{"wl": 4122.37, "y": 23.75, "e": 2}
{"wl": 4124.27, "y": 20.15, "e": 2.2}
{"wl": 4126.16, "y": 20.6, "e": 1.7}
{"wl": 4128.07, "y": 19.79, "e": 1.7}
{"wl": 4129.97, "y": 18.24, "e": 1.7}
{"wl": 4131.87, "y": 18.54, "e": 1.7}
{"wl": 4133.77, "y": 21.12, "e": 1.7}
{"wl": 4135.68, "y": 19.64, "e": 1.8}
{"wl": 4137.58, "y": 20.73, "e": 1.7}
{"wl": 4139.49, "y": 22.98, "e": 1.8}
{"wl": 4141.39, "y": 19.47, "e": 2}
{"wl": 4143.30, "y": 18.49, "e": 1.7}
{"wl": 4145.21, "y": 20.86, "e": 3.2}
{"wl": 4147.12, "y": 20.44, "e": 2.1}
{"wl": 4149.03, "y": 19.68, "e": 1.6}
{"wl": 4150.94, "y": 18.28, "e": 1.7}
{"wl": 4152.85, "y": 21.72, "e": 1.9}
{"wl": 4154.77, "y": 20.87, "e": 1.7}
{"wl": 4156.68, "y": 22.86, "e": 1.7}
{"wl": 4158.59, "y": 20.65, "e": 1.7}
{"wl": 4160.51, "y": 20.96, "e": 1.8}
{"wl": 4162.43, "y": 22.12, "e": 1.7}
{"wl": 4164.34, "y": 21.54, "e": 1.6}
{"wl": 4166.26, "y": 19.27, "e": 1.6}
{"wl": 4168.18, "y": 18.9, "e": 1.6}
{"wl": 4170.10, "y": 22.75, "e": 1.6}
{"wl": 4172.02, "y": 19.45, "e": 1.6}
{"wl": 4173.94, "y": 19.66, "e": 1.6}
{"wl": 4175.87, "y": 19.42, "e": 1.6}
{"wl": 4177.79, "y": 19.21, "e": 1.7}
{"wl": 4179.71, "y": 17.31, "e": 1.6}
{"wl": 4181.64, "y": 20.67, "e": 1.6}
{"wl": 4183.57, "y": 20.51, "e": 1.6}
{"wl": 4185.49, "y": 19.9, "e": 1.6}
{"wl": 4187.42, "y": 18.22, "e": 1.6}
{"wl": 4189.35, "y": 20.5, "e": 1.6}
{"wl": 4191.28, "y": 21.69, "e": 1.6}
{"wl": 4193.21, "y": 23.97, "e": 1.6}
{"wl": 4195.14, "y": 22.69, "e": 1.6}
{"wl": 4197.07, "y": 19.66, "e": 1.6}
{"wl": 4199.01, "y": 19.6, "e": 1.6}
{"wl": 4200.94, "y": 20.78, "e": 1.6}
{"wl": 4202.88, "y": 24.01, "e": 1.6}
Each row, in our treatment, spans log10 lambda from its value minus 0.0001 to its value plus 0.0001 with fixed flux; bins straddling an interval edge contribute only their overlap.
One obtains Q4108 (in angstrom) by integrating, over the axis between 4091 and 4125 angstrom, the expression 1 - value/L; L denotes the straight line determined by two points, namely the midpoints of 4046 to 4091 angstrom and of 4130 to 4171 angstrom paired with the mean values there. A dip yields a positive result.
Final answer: 3.6 angstrom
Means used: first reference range 21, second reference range 20.5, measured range 18.5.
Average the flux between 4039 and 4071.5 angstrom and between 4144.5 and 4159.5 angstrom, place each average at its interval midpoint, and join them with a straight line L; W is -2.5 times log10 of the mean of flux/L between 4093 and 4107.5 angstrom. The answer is 0.32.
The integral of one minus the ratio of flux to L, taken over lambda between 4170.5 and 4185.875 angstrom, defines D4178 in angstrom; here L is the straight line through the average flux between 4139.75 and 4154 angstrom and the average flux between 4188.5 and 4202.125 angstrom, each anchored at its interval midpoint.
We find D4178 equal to 0.9 angstrom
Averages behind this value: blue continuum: 20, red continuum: 21.3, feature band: 19.6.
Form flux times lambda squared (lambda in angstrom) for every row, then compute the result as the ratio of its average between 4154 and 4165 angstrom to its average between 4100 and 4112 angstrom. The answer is 1.26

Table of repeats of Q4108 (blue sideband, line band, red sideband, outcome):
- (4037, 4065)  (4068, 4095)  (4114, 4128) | 0.74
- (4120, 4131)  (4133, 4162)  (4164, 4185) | -0.48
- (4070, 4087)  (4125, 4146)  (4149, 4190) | 0.45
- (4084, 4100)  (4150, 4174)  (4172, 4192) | -1.76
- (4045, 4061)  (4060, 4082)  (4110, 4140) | -0.58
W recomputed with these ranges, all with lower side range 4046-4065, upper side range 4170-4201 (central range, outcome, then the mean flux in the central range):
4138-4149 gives 0.01 mag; 20.4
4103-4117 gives 0.13 mag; 18.5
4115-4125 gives -0.03 mag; 21.3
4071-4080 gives 0.00 mag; 21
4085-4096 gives 0.09 mag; 19.2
